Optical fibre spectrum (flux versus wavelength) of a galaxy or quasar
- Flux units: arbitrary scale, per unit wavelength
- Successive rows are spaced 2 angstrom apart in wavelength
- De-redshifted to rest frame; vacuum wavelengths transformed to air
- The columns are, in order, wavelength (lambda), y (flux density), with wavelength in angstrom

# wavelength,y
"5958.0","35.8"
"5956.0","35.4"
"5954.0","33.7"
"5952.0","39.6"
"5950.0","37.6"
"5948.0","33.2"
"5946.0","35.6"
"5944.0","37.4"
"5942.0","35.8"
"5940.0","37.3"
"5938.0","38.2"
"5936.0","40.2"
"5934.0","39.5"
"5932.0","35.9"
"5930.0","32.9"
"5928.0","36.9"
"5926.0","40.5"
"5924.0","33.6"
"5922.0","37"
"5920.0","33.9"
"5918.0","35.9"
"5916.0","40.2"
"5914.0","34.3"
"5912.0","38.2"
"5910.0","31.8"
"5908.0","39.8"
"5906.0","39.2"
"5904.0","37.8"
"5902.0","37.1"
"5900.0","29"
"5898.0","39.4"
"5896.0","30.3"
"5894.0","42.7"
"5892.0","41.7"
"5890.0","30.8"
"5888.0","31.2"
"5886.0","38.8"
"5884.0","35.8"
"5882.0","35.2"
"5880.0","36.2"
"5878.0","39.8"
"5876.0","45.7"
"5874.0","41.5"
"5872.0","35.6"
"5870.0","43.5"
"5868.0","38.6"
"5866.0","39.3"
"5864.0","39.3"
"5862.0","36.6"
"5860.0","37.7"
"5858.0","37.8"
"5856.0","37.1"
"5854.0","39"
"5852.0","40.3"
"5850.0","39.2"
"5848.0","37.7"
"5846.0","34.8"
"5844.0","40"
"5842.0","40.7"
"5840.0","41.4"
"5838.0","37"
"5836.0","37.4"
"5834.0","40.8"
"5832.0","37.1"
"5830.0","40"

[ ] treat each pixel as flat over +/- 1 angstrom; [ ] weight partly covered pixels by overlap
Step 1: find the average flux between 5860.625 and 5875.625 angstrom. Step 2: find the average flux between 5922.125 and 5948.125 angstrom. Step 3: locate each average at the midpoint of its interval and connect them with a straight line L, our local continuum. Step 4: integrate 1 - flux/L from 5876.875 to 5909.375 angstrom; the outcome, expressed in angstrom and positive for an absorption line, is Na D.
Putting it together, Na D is 1.6 angstrom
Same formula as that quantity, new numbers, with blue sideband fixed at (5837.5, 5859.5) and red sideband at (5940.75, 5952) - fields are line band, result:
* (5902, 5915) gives 0.12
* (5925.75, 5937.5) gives -0.28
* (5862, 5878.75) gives -0.91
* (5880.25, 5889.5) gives 0.66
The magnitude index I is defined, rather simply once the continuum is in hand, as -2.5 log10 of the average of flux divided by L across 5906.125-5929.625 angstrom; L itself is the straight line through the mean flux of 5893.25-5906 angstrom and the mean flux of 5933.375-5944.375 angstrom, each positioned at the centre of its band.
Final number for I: 0.01 mag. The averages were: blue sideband 36.2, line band 36.6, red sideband 38.1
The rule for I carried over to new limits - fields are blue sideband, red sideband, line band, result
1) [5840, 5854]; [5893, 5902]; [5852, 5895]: -0.03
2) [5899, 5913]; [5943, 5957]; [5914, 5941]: -0.03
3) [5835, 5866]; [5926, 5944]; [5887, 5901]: 0.08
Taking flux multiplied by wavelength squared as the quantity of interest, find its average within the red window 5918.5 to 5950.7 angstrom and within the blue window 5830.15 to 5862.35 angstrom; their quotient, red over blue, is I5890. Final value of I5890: 0.98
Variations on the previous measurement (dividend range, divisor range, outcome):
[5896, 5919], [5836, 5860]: 0.96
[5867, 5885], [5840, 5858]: 1.02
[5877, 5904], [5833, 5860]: 0.95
